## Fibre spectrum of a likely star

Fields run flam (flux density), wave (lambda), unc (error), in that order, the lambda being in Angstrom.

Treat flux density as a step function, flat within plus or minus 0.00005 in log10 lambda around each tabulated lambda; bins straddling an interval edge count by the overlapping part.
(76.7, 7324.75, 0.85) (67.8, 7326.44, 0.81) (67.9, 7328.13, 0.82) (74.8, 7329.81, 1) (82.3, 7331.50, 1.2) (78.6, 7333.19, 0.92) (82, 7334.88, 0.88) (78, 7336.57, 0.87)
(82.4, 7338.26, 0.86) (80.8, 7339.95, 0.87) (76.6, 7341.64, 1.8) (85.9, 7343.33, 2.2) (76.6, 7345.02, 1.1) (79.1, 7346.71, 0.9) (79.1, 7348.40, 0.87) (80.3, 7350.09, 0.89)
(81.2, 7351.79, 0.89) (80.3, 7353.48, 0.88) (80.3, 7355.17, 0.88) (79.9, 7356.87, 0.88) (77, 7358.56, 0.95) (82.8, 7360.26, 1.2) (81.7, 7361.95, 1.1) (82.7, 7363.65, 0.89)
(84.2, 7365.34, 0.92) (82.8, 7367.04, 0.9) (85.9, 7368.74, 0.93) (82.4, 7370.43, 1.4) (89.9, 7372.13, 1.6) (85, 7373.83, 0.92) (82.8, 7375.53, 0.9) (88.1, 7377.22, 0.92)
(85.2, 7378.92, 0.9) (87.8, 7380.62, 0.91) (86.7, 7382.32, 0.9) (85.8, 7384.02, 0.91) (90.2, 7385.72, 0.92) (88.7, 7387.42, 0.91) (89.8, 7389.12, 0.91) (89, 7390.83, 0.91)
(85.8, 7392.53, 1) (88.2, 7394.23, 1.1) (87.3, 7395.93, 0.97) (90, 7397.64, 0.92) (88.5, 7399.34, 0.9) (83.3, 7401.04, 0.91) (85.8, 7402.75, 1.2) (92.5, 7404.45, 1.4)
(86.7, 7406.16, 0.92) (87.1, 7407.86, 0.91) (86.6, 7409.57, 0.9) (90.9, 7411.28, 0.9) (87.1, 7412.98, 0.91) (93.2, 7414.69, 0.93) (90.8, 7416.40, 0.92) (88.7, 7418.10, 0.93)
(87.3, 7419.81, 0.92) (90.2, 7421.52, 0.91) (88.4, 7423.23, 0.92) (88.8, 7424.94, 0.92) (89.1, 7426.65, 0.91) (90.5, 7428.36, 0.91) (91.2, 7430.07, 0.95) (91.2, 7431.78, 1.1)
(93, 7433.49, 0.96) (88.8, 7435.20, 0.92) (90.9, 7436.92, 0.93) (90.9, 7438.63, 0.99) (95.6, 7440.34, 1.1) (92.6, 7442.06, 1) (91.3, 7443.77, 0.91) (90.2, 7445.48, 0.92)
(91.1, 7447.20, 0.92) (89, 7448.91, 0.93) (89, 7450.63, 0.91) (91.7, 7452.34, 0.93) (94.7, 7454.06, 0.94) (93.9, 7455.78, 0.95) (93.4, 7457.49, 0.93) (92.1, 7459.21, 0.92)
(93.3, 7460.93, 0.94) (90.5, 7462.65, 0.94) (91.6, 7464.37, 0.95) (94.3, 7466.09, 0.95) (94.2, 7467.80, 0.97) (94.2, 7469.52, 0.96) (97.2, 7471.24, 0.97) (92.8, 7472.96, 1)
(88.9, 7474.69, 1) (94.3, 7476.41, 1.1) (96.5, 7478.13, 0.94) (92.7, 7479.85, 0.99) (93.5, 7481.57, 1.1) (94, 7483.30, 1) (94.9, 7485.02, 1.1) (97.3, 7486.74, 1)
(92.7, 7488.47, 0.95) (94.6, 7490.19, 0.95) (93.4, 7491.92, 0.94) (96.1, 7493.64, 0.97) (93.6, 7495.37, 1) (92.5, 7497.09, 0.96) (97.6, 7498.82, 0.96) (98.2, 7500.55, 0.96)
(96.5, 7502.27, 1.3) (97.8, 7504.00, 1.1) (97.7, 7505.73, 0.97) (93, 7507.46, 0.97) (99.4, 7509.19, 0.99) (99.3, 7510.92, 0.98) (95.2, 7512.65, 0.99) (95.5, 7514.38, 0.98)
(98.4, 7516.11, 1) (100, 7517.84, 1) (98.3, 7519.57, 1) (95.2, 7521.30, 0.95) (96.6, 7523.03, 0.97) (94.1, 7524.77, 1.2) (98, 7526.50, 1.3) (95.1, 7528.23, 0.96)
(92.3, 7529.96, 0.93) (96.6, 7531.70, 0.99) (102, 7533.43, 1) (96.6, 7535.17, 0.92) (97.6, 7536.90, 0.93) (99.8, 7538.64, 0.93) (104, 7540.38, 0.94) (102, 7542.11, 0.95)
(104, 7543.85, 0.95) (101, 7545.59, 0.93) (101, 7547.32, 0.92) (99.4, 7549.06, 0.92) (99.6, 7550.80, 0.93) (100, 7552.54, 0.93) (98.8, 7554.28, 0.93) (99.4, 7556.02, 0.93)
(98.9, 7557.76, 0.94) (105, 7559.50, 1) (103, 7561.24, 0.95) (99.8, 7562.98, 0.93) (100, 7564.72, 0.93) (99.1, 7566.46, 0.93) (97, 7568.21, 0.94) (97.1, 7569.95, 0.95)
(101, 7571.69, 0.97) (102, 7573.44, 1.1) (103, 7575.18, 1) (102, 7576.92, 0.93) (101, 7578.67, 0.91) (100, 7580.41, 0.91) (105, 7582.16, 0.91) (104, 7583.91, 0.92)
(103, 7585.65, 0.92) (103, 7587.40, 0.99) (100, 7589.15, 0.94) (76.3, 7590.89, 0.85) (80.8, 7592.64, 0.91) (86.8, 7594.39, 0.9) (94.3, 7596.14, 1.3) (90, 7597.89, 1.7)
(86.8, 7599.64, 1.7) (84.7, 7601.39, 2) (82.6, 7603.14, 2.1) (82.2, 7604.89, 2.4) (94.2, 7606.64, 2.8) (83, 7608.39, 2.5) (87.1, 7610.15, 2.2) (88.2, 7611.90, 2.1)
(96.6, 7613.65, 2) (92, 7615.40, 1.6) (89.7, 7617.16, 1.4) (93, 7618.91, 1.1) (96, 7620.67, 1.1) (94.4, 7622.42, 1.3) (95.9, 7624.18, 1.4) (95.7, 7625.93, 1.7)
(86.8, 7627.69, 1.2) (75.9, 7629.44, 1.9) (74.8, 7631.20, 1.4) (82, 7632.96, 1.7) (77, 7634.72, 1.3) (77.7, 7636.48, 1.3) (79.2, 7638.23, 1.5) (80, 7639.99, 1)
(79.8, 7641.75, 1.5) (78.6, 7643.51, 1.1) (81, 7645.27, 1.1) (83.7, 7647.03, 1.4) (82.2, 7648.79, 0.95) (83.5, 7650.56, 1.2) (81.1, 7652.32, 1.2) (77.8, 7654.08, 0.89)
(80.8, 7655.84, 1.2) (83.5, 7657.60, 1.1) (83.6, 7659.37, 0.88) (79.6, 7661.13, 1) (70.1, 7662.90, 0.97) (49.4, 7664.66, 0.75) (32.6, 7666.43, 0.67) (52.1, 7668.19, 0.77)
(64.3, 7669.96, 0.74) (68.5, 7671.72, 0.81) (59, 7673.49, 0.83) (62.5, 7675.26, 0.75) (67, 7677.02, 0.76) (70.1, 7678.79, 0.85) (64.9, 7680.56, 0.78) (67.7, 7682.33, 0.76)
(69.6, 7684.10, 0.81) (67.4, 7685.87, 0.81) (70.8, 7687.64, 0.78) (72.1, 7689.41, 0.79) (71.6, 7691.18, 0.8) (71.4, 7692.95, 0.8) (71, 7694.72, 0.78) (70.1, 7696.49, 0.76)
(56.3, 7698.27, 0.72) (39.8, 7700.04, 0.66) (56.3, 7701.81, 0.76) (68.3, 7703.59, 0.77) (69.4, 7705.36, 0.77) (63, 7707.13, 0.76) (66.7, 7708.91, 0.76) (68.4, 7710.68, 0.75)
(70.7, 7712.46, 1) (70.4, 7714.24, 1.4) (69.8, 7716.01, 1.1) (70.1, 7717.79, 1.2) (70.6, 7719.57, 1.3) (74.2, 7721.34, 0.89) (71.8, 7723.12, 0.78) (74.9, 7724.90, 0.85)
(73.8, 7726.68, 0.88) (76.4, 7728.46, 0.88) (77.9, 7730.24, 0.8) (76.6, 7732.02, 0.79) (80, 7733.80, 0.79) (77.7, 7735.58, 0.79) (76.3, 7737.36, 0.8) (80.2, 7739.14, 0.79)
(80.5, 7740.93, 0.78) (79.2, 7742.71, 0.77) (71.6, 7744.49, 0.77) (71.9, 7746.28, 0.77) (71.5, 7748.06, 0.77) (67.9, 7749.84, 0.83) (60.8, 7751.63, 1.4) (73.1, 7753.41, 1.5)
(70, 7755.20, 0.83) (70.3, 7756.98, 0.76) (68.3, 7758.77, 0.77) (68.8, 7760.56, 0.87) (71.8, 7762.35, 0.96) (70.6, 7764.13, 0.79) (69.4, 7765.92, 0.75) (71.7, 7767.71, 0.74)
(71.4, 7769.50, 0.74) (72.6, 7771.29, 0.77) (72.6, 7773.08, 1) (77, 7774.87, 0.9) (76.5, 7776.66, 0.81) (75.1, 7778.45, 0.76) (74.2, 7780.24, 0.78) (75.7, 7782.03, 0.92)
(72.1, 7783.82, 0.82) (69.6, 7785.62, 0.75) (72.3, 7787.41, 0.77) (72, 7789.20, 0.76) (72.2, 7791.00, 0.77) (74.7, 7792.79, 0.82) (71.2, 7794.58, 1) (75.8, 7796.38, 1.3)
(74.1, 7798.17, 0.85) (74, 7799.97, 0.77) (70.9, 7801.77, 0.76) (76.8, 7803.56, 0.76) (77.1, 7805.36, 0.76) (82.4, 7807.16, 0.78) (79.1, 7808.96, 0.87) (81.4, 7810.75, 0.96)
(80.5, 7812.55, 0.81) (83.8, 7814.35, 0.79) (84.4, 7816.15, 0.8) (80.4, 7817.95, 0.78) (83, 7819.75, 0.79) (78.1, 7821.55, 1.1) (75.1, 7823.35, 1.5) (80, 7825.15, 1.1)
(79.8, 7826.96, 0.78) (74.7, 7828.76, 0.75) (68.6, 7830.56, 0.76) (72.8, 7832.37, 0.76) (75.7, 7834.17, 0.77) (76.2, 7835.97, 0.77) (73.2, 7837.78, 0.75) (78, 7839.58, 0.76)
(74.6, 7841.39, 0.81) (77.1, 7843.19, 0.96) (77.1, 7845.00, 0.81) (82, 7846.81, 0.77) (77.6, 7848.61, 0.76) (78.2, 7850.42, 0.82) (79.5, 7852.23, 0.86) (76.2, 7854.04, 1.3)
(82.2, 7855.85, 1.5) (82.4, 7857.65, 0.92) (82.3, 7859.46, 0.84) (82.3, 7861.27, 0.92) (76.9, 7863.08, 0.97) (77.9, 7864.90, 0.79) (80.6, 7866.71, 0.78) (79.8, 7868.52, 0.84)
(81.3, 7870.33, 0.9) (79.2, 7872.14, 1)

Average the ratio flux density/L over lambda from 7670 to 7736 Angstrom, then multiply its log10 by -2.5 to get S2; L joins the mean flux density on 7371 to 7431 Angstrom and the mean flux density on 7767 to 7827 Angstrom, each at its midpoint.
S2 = 0.150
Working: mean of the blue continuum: 88.2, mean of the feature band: 68.7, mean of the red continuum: 76.1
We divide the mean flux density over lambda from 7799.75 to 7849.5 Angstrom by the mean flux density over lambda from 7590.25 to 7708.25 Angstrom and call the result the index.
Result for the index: 1.0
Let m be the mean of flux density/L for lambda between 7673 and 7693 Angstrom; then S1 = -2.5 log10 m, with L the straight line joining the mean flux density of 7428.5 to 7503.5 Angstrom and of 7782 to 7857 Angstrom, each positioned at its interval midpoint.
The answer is 0.219 mag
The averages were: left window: 93.2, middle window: 67.9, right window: 76.7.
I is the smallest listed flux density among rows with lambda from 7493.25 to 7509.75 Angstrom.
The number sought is 92.5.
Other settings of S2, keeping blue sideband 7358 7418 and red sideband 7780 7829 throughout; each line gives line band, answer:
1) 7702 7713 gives 0.18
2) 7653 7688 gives 0.19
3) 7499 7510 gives -0.16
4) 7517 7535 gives -0.16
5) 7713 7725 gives 0.11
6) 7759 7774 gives 0.10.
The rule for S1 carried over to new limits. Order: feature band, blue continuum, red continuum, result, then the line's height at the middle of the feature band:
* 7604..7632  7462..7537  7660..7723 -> -0.160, 77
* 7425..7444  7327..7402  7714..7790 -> -0.126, 81.3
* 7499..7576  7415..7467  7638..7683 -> -0.196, 82.5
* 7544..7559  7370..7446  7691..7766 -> -0.235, 80.6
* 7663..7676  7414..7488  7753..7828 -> 0.396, 81.1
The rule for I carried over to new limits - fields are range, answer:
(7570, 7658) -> 74.8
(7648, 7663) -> 70.1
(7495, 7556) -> 92.3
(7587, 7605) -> 76.3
